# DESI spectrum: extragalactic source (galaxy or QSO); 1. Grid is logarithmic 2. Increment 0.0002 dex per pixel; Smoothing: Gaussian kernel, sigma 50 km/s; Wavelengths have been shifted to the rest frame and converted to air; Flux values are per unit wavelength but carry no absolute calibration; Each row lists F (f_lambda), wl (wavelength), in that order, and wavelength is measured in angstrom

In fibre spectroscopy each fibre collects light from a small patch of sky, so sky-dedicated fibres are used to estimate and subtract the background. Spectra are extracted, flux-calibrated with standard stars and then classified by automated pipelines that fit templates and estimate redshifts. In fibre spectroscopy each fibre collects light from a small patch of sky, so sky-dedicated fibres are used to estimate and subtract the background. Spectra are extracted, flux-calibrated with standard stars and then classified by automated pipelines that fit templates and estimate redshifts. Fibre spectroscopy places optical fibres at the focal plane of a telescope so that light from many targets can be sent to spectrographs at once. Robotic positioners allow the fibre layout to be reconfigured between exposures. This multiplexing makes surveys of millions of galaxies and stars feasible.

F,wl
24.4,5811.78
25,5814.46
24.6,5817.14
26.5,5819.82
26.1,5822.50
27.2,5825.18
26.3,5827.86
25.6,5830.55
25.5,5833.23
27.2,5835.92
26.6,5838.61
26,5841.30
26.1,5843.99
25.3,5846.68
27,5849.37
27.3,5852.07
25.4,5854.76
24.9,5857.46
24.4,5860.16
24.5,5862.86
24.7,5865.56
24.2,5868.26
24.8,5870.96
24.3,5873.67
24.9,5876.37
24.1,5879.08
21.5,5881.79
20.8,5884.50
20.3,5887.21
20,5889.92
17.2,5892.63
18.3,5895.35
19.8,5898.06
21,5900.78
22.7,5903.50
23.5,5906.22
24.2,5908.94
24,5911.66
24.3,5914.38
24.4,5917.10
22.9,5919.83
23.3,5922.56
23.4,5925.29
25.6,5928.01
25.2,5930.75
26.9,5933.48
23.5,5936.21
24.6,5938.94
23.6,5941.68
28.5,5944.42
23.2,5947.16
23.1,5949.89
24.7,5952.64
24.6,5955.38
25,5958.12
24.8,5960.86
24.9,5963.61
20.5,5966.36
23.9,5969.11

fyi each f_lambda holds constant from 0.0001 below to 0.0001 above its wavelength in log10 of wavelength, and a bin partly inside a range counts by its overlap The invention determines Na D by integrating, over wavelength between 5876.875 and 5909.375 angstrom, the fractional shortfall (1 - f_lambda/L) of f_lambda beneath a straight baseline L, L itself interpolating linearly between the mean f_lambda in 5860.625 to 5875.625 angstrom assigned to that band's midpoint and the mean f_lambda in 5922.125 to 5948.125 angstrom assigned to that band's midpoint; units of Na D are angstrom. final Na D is 4.6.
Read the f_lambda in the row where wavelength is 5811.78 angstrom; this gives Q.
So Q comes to 24.4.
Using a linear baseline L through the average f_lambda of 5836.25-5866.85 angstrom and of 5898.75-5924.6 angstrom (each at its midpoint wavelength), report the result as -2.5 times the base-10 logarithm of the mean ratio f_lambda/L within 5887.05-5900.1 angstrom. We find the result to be 0.25 mag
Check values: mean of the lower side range 25.7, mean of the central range 19.1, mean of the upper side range 23.3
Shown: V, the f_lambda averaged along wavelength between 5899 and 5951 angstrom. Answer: 24.1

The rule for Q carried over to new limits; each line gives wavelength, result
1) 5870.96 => 24.8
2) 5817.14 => 24.6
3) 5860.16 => 24.4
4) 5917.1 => 24.4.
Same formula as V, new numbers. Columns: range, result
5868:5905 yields 21.6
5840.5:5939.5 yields 23.6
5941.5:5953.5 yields 24.7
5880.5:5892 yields 20.4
